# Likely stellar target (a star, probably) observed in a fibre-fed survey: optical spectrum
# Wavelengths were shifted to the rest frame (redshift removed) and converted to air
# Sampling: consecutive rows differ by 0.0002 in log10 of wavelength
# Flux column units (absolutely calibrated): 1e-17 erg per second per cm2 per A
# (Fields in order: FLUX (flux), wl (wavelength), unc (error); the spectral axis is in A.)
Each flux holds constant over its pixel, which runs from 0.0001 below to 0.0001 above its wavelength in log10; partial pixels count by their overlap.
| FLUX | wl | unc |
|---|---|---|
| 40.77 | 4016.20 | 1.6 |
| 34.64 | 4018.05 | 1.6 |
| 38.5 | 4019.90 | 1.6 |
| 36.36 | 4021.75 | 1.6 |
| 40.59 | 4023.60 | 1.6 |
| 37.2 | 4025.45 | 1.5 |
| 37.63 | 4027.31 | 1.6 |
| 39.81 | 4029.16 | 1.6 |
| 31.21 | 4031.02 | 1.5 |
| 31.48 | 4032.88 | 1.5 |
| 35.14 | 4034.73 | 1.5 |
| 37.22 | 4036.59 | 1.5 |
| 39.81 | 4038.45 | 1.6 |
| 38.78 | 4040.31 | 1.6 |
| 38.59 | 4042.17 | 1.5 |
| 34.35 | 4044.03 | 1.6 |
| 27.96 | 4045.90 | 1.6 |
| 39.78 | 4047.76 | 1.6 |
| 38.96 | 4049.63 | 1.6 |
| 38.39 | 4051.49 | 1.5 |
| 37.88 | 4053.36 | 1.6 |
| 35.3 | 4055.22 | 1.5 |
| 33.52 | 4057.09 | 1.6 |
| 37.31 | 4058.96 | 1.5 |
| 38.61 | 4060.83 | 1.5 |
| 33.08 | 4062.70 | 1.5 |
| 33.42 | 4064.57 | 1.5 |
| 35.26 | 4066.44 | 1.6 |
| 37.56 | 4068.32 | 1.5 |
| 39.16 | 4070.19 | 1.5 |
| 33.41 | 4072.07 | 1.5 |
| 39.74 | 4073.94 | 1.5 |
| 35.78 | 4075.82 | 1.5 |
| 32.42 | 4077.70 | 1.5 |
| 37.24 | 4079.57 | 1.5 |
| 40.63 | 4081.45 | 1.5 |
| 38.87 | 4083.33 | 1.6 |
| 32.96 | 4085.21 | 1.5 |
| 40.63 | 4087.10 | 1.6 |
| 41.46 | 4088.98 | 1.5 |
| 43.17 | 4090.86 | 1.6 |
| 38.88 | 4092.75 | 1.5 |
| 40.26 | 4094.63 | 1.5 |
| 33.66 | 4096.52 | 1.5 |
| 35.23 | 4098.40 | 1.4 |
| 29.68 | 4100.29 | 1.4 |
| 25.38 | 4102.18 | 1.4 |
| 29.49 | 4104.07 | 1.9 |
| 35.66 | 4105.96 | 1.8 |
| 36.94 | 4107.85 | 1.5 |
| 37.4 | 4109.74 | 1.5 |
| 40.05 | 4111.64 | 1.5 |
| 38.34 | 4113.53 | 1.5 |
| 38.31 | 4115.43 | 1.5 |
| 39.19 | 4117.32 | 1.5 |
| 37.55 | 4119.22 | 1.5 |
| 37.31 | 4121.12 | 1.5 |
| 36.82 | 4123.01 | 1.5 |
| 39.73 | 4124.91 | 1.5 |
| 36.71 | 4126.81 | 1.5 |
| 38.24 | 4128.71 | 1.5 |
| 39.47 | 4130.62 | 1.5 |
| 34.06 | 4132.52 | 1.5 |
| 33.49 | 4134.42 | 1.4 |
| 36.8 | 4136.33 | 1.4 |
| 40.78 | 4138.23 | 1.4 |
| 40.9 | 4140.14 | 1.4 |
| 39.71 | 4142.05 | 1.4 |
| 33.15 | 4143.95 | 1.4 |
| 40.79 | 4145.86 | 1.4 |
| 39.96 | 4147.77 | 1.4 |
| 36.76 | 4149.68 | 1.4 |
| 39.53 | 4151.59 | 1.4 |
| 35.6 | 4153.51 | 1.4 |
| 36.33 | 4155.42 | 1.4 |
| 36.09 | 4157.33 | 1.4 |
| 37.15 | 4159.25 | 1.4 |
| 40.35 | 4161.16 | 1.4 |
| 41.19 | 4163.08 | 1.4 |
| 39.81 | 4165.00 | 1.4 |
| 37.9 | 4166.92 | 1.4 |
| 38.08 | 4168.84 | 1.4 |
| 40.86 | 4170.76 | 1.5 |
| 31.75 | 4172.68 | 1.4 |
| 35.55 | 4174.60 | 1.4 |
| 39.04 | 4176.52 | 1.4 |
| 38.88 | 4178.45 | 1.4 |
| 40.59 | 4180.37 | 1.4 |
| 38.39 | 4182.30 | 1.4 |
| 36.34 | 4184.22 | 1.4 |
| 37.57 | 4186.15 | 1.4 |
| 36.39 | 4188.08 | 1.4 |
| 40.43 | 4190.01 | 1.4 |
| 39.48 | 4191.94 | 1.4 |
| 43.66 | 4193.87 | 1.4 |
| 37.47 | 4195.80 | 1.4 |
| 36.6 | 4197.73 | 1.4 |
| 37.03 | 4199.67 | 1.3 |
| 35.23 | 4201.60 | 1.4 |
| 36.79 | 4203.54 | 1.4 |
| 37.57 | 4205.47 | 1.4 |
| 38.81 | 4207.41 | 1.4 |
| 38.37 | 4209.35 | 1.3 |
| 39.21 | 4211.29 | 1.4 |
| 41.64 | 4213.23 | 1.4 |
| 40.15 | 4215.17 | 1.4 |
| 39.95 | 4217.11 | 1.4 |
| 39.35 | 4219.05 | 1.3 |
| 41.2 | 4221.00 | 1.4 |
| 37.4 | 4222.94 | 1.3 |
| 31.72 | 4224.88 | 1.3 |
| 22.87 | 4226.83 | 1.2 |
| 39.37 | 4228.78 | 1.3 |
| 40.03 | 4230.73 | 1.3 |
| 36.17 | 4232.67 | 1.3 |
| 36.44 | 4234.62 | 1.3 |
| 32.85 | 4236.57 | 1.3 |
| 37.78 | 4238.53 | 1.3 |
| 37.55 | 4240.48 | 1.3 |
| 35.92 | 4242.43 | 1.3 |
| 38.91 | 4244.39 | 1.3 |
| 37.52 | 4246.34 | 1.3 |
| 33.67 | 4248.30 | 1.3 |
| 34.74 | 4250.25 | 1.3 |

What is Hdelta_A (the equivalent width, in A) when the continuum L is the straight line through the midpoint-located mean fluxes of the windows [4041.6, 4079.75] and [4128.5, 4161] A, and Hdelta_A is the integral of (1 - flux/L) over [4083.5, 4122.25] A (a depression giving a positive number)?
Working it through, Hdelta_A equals 0.22 A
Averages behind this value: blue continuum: 36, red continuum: 37.6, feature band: 36.6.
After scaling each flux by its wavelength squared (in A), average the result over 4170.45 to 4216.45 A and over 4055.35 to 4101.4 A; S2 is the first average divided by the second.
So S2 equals 1.1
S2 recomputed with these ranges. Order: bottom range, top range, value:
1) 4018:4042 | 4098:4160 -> 1.04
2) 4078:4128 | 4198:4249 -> 1.06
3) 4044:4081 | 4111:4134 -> 1.08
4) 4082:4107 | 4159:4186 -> 1.11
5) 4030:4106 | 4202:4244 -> 1.11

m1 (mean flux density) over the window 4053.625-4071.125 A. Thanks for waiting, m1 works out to 36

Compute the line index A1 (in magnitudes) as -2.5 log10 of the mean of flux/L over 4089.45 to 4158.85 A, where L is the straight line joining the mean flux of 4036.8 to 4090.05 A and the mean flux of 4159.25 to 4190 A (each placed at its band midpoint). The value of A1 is 0.02 mag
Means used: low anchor 36.8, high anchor 38.2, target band 37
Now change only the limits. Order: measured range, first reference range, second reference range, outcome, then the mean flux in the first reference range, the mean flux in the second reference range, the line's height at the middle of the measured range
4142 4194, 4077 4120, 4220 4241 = -0.06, 36.7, 35.7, 36.2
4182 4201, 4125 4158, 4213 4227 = -0.02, 37.6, 37.3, 37.4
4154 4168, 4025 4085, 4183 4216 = -0.01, 36.4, 38.4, 37.9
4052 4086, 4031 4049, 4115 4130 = 0.01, 35.7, 38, 36.5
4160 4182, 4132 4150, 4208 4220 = 0.00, 37.8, 39.8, 38.6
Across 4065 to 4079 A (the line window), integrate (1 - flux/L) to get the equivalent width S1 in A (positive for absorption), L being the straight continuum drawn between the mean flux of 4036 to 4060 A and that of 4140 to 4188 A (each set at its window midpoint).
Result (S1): 0.3 A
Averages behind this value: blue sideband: 36.8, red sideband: 38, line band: 36.1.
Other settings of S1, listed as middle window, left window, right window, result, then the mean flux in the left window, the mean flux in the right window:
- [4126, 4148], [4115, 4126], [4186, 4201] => 0.3 A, 38.2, 38.6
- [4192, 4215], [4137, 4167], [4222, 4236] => -1.6 A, 38.5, 34.8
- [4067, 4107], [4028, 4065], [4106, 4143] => 0.9 A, 36.1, 37.9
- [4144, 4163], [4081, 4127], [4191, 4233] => -0.3 A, 36.9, 37.8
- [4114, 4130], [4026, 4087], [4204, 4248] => -0.6 A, 36.4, 37.2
